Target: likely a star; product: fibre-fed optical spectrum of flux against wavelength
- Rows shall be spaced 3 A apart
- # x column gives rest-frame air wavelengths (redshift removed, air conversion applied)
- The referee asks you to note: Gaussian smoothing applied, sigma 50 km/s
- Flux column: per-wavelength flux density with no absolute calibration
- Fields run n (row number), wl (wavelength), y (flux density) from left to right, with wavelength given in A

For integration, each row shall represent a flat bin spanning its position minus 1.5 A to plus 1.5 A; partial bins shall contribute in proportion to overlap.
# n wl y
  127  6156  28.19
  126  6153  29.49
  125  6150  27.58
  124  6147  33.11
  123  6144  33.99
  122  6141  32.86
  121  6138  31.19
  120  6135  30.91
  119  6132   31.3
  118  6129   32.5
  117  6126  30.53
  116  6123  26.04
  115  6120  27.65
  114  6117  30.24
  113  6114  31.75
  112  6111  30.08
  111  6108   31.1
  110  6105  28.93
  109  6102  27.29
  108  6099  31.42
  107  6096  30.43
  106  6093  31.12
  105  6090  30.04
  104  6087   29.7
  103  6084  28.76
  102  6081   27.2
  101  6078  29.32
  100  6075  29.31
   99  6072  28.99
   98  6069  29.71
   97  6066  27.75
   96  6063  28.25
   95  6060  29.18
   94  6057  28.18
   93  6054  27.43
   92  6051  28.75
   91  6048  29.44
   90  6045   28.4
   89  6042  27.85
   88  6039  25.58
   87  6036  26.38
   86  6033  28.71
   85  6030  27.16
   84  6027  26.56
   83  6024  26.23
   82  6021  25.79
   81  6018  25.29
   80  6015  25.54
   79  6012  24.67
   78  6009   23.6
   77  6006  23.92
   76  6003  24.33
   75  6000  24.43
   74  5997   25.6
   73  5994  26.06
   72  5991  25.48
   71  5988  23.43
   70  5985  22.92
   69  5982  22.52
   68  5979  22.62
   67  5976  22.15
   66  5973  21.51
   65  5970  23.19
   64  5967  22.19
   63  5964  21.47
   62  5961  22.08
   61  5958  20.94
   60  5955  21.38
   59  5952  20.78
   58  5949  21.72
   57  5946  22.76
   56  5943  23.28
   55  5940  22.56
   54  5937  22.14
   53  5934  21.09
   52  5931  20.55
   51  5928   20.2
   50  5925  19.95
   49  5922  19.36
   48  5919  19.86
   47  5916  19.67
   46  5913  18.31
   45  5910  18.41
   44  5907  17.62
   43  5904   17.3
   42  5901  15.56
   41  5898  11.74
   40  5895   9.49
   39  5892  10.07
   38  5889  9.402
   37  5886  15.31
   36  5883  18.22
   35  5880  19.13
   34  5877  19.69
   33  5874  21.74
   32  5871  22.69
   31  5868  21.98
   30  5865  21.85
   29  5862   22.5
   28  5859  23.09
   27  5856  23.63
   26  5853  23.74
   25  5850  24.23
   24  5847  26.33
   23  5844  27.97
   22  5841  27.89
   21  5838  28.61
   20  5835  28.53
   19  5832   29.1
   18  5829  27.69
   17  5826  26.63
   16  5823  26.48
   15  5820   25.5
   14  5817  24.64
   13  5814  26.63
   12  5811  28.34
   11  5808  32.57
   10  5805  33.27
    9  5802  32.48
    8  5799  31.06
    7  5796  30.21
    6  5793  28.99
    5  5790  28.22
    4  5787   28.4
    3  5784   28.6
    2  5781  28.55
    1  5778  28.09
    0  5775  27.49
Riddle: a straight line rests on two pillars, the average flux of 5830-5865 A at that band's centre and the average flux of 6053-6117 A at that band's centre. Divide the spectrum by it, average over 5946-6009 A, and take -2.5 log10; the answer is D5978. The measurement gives 0.207 mag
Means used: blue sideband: 25.8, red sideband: 29.4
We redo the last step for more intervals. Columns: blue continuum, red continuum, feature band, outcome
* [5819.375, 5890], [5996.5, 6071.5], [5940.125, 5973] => 0.16 mag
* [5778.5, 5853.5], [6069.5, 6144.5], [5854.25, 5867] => 0.25 mag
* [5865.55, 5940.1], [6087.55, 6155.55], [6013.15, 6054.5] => -0.07 mag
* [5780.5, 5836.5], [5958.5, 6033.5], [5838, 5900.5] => 0.33 mag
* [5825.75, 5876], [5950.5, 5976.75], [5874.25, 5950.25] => 0.26 mag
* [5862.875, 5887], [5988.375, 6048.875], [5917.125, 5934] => 0.11 mag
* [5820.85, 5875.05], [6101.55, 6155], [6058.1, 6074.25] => 0.02 mag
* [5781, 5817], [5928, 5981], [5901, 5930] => 0.25 mag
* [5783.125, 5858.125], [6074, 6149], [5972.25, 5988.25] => 0.28 mag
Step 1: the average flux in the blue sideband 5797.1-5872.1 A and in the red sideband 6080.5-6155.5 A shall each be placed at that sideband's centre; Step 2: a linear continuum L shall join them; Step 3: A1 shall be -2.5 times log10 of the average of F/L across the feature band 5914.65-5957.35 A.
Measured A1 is 0.31 mag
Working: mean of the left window 26.7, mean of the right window 30.2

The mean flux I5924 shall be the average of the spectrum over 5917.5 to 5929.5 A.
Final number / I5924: 19.8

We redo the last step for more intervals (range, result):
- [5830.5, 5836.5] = 28.8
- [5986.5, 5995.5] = 25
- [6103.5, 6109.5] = 30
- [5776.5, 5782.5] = 28.3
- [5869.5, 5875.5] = 22.2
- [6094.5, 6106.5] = 29.5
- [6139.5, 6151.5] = 31.9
